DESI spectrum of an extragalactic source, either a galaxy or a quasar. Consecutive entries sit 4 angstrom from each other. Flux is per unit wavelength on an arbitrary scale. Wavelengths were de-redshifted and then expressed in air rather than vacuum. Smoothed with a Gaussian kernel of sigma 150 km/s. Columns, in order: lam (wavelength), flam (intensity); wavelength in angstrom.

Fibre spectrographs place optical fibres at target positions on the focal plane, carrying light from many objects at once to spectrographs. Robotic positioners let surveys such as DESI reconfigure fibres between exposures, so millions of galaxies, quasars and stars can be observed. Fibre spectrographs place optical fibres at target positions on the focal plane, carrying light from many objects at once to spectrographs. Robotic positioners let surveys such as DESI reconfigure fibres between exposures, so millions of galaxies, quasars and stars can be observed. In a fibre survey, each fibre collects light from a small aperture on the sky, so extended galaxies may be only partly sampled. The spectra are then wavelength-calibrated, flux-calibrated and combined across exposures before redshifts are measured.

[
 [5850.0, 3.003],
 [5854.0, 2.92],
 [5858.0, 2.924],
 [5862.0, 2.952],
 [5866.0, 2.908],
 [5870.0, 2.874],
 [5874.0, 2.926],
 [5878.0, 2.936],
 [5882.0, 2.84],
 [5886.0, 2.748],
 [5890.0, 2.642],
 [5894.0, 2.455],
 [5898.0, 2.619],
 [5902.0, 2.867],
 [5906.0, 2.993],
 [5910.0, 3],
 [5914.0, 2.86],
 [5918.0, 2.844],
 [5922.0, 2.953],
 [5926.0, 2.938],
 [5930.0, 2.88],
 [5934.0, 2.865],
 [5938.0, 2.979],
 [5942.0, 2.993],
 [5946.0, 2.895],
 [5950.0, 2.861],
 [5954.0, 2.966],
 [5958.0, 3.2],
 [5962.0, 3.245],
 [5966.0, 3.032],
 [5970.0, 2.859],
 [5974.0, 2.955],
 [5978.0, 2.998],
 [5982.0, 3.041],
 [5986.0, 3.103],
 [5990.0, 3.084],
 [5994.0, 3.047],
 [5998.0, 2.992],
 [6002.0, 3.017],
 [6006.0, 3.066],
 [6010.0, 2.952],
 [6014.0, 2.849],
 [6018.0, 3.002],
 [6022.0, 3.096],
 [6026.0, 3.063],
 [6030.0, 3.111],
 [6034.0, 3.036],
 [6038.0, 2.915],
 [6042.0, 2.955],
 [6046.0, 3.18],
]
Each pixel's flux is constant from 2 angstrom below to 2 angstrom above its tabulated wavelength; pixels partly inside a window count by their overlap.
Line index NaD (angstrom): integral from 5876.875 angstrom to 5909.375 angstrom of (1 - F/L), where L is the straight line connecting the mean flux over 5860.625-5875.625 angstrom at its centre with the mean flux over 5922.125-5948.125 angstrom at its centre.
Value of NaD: 1.7 angstrom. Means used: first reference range 2.91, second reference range 2.93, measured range 2.77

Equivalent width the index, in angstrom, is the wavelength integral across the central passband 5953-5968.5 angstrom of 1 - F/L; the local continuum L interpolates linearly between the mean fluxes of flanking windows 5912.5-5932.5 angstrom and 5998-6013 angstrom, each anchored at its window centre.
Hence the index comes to -0.89 angstrom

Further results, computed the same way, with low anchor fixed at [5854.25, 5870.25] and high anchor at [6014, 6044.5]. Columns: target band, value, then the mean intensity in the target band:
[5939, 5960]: -0.09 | 2.98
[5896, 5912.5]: 0.42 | 2.87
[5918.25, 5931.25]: 0.18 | 2.92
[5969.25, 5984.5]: 0.05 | 2.98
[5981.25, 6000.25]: -0.38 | 3.05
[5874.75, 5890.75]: 0.64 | 2.81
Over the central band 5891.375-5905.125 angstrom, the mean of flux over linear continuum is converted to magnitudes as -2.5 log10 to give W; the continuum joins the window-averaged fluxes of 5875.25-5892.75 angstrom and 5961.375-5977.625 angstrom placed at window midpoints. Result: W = 0.057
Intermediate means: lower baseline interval 2.78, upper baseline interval 3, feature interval 2.68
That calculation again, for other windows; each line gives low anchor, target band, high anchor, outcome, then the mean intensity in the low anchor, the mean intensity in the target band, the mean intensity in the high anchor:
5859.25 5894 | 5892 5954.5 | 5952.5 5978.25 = 0.03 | 2.83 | 2.87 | 3.04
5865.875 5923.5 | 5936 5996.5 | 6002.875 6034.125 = -0.03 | 2.83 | 3.02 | 3.02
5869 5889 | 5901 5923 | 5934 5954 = -0.01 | 2.85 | 2.92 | 2.93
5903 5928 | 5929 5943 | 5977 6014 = 0.01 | 2.93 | 2.93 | 3.02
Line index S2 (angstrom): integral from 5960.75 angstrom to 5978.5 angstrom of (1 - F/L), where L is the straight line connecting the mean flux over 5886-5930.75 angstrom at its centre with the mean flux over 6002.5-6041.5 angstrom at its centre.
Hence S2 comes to -0.5 angstrom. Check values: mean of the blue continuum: 2.82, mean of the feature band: 3.01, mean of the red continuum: 3.01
